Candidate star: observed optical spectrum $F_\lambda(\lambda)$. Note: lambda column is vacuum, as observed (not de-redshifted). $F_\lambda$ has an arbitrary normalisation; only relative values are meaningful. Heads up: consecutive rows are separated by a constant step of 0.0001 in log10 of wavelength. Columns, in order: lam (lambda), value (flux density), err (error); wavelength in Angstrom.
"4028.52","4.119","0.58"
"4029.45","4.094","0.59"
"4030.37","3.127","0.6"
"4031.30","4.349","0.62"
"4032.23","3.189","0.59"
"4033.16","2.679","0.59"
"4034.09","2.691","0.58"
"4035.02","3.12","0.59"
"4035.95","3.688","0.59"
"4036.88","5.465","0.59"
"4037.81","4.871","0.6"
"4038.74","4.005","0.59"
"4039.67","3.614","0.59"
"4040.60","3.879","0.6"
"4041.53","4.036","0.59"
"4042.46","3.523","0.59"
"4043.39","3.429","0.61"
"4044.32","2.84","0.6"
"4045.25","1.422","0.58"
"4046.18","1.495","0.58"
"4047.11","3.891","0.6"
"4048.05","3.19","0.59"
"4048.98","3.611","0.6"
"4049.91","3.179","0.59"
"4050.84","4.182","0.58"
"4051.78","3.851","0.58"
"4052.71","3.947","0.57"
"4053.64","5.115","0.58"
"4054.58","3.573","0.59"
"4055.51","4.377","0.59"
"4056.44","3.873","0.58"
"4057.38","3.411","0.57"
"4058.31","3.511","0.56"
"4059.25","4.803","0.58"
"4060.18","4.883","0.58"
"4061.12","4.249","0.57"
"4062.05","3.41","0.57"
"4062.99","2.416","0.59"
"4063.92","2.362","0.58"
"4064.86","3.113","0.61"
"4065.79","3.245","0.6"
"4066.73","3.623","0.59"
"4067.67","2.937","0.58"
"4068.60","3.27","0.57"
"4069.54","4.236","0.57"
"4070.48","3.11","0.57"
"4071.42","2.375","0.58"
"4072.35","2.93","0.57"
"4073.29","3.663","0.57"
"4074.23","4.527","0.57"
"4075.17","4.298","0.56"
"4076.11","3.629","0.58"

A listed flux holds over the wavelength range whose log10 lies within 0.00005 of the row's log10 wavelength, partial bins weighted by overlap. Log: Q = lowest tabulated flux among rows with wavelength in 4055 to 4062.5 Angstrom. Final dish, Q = 3.41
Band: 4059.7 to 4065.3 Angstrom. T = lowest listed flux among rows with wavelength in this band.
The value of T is 2.362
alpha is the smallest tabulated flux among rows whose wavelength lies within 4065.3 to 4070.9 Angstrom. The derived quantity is 2.937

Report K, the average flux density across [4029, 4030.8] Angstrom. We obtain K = 3.63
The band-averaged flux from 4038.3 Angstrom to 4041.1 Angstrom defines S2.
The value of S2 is 3.83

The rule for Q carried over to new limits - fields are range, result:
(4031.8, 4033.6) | 2.679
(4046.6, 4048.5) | 3.19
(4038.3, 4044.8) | 2.84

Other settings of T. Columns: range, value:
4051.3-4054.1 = 3.851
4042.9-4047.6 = 1.422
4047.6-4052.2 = 3.179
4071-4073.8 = 2.375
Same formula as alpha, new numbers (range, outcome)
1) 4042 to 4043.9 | 3.429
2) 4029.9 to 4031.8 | 3.127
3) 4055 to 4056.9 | 3.873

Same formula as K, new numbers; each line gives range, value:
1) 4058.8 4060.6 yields 4.86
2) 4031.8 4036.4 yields 3.07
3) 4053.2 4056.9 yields 4.23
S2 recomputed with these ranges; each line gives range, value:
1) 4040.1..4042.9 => 3.81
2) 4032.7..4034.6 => 2.69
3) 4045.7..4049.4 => 3.03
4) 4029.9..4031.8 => 3.74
